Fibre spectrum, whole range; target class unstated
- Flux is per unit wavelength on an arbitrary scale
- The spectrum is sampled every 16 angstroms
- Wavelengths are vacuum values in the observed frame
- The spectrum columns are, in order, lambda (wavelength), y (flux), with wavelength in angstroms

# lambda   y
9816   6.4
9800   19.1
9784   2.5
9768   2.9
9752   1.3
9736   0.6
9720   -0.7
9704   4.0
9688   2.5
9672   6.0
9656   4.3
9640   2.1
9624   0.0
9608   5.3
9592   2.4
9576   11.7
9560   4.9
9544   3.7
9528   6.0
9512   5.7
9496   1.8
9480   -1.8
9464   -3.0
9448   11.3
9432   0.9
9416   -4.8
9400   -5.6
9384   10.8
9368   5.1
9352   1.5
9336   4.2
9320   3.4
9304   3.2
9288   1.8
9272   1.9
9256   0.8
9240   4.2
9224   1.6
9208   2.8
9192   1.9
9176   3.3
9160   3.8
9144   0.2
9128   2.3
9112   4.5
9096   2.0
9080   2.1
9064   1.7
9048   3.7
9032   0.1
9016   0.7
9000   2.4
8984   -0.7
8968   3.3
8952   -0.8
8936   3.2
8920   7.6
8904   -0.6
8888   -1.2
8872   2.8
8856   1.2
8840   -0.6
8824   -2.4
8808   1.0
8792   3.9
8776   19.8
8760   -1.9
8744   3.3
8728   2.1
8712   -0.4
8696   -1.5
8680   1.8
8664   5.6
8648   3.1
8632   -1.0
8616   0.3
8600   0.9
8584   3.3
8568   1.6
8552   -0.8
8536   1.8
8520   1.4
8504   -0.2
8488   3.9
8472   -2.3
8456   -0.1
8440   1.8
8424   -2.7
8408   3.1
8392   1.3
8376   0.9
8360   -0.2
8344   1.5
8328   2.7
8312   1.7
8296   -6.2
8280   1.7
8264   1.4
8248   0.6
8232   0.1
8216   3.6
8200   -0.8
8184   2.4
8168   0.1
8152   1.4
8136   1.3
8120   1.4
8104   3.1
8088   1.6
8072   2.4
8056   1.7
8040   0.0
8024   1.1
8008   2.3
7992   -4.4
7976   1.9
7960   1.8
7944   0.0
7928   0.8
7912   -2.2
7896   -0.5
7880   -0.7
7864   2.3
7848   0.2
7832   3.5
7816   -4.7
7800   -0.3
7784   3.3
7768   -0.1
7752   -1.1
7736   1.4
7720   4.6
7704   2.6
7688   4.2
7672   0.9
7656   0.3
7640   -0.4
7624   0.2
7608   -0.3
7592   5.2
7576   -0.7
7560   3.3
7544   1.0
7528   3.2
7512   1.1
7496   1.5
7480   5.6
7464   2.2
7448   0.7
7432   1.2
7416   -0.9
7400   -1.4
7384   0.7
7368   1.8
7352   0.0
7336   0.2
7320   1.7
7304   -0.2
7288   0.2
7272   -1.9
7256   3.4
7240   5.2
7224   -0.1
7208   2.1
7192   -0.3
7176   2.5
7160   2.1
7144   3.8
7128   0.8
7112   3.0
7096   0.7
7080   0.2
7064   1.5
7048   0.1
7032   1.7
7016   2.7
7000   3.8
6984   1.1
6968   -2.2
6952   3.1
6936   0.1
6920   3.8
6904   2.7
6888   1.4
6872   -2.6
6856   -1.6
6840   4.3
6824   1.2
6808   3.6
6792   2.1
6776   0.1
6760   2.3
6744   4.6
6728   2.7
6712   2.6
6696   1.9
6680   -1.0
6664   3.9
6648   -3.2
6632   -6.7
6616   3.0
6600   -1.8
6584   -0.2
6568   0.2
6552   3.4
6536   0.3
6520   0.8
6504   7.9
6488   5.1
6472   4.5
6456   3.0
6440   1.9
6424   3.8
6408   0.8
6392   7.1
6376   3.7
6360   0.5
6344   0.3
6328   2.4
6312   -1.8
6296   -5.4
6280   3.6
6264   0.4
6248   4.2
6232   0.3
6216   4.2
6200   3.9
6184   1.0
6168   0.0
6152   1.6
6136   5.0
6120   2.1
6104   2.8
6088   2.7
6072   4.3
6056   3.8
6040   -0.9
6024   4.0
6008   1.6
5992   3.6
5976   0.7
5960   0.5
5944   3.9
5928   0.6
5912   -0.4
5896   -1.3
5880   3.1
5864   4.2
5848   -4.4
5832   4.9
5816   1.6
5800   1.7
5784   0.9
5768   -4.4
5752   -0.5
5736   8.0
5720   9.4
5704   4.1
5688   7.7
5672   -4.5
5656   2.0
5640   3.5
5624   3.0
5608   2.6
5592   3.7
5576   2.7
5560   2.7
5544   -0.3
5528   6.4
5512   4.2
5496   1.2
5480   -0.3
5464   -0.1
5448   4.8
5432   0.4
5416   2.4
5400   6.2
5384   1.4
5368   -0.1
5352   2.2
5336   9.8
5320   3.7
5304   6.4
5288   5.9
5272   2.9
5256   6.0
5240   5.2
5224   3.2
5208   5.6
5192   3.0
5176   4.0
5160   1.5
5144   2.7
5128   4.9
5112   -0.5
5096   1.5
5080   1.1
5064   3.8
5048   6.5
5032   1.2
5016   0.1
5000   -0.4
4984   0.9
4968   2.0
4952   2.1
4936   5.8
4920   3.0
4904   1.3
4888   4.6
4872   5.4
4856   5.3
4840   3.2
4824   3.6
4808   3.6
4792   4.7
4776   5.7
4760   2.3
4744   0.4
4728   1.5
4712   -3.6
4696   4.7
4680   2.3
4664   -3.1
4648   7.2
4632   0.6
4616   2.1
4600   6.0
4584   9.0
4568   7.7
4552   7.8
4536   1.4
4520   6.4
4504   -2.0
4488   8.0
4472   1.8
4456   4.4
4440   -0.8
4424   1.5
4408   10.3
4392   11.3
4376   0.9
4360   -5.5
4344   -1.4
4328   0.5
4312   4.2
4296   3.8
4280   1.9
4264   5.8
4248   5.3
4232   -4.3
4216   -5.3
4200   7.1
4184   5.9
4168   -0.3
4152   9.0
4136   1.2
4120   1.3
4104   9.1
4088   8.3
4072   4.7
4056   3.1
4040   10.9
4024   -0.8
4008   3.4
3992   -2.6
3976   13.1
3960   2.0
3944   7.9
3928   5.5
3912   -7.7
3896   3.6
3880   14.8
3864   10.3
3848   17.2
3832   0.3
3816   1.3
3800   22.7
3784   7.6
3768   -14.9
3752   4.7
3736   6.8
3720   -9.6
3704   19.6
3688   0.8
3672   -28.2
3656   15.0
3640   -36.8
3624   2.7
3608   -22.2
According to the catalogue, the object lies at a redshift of 1.354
